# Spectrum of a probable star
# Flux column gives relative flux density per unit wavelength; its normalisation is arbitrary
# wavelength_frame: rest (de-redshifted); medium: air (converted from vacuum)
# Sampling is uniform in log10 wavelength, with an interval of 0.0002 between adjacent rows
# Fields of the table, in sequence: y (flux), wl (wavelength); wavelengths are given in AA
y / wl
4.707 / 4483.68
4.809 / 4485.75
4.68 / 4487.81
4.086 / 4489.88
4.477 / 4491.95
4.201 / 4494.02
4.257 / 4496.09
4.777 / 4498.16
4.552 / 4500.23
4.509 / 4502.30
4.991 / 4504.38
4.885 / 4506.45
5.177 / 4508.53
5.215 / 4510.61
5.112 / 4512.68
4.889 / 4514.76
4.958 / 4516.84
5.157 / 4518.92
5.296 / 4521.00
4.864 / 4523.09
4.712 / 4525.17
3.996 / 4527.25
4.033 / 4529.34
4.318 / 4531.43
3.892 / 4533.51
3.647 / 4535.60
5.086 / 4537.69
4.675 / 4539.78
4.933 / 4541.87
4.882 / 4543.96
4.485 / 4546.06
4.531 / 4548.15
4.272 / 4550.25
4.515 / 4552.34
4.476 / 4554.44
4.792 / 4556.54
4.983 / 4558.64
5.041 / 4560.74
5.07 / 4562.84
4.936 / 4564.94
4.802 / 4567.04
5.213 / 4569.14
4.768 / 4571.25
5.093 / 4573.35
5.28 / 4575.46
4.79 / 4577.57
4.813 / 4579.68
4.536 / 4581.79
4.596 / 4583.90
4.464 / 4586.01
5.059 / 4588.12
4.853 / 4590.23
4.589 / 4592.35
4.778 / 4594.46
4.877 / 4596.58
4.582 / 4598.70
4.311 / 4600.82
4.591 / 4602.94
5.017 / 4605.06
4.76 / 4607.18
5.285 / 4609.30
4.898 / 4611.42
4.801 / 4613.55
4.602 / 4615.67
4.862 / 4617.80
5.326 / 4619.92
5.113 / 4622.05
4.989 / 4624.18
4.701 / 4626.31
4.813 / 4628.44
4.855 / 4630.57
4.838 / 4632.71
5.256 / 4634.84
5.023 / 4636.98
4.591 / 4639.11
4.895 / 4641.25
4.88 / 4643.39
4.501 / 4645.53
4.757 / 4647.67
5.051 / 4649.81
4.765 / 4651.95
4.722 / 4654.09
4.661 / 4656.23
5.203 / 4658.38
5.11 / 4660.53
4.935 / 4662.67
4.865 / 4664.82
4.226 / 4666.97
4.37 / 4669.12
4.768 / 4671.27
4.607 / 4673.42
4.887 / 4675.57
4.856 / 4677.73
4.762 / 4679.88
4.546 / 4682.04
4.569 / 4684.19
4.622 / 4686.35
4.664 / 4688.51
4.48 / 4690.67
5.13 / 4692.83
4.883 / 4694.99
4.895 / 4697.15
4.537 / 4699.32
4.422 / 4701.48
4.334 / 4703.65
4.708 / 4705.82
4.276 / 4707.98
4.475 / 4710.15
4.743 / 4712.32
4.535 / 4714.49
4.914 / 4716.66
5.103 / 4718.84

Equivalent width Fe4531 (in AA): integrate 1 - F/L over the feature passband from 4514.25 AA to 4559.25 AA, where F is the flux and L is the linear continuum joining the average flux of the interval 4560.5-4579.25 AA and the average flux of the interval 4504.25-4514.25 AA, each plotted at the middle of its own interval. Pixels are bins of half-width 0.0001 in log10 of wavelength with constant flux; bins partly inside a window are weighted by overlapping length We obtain 3.9 AA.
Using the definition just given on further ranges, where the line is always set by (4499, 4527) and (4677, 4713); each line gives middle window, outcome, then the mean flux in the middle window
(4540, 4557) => 0.9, 4.61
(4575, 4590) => 0.1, 4.78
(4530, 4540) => 1.2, 4.28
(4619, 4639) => -1.0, 4.97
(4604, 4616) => -0.4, 4.91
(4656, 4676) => -0.3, 4.76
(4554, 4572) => -0.3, 4.91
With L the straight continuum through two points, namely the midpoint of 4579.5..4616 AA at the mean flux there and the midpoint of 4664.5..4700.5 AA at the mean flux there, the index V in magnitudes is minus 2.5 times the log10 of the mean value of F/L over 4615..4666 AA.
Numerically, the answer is -0.04 mag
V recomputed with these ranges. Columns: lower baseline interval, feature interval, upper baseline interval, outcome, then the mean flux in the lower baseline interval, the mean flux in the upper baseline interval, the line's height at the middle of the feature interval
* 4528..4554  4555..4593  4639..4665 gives -0.07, 4.43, 4.85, 4.56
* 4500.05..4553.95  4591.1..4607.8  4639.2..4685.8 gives 0.01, 4.68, 4.75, 4.72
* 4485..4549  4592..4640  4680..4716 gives -0.05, 4.65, 4.62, 4.63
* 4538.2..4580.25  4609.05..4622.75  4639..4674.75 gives -0.04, 4.82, 4.76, 4.79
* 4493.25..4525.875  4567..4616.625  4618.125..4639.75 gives 0.03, 4.85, 4.96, 4.92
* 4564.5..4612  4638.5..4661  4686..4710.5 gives -0.03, 4.82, 4.62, 4.71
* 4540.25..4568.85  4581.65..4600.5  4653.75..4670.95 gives 0.01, 4.76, 4.76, 4.76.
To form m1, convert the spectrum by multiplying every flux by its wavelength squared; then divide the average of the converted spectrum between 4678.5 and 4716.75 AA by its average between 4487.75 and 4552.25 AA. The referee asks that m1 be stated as 1.1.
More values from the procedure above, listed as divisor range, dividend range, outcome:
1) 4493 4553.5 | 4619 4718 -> 1.09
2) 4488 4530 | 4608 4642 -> 1.10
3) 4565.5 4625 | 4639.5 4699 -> 1.01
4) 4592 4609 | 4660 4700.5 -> 1.03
